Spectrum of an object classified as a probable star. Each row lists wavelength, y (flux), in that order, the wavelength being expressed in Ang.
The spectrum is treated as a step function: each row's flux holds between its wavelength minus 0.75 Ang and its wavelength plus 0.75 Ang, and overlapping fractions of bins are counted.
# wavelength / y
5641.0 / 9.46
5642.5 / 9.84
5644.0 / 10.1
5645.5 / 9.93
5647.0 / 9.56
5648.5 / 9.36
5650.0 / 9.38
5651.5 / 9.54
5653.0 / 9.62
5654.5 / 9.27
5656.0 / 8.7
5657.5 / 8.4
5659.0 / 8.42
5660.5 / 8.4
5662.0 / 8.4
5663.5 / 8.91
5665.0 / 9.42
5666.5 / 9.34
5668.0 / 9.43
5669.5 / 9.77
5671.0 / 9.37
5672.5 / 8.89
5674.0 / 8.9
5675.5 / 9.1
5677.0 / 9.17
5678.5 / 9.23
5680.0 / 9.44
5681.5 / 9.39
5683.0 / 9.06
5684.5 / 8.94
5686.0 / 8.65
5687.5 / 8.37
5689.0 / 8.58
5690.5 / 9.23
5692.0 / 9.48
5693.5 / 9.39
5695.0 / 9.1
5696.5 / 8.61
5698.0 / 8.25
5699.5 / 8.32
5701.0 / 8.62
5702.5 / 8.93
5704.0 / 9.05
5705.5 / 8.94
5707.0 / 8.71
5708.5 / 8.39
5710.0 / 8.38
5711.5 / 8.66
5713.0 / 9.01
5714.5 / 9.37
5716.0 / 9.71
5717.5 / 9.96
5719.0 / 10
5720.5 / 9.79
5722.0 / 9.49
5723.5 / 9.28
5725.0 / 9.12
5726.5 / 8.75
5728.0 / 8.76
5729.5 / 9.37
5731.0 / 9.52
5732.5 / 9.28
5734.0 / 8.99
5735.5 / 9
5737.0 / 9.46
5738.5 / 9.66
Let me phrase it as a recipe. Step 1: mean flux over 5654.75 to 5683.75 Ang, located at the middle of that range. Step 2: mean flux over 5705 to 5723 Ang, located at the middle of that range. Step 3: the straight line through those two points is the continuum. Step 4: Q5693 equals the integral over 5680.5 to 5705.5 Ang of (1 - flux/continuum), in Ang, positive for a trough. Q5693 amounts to 0.7 Ang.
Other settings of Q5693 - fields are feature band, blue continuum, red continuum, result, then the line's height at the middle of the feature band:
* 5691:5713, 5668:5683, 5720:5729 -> 1.0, 9.22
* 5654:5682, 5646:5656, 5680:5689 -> 0.3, 9.15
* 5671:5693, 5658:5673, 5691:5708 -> -0.3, 8.94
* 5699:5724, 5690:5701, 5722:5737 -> -0.2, 9.01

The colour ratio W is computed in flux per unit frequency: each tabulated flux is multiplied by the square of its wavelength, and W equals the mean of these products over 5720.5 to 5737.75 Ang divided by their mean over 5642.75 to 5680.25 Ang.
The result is 1.0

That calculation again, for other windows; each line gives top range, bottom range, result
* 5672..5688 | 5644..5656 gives 0.96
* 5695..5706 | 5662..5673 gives 0.95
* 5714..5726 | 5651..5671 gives 1.08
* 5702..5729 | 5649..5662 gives 1.04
